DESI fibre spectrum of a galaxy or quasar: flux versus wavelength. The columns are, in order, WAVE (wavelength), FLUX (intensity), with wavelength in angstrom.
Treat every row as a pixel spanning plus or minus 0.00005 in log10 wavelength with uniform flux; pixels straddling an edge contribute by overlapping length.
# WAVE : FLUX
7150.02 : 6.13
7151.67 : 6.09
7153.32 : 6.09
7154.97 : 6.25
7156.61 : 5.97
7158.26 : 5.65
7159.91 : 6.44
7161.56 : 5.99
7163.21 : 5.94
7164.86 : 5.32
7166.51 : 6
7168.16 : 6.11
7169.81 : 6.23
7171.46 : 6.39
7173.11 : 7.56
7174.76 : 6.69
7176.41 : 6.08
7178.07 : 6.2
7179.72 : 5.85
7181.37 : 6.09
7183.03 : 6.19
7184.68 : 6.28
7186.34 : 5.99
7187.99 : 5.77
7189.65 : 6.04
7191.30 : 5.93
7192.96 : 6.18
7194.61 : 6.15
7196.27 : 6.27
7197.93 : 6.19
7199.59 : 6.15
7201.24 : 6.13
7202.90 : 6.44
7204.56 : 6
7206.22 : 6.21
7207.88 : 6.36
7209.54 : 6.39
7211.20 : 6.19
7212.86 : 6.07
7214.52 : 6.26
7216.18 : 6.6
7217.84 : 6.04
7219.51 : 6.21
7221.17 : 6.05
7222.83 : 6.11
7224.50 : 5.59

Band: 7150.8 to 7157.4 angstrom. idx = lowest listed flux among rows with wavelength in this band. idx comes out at 5.97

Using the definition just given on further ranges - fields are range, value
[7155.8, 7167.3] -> 5.32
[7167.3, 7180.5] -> 5.85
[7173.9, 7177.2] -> 6.08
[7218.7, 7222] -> 6.05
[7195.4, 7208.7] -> 6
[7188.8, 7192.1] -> 5.93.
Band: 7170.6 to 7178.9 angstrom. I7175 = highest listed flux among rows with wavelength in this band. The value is 7.56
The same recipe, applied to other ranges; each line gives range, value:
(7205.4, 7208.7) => 6.36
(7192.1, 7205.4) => 6.44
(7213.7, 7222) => 6.6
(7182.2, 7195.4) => 6.28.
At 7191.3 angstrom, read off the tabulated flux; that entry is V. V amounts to 5.93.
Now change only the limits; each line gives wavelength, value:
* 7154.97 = 6.25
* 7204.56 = 6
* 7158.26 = 5.65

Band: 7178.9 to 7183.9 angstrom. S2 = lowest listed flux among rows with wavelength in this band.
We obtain 5.85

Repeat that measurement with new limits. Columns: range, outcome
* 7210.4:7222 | 6.04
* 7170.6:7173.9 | 6.39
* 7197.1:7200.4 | 6.15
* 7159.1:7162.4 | 5.99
